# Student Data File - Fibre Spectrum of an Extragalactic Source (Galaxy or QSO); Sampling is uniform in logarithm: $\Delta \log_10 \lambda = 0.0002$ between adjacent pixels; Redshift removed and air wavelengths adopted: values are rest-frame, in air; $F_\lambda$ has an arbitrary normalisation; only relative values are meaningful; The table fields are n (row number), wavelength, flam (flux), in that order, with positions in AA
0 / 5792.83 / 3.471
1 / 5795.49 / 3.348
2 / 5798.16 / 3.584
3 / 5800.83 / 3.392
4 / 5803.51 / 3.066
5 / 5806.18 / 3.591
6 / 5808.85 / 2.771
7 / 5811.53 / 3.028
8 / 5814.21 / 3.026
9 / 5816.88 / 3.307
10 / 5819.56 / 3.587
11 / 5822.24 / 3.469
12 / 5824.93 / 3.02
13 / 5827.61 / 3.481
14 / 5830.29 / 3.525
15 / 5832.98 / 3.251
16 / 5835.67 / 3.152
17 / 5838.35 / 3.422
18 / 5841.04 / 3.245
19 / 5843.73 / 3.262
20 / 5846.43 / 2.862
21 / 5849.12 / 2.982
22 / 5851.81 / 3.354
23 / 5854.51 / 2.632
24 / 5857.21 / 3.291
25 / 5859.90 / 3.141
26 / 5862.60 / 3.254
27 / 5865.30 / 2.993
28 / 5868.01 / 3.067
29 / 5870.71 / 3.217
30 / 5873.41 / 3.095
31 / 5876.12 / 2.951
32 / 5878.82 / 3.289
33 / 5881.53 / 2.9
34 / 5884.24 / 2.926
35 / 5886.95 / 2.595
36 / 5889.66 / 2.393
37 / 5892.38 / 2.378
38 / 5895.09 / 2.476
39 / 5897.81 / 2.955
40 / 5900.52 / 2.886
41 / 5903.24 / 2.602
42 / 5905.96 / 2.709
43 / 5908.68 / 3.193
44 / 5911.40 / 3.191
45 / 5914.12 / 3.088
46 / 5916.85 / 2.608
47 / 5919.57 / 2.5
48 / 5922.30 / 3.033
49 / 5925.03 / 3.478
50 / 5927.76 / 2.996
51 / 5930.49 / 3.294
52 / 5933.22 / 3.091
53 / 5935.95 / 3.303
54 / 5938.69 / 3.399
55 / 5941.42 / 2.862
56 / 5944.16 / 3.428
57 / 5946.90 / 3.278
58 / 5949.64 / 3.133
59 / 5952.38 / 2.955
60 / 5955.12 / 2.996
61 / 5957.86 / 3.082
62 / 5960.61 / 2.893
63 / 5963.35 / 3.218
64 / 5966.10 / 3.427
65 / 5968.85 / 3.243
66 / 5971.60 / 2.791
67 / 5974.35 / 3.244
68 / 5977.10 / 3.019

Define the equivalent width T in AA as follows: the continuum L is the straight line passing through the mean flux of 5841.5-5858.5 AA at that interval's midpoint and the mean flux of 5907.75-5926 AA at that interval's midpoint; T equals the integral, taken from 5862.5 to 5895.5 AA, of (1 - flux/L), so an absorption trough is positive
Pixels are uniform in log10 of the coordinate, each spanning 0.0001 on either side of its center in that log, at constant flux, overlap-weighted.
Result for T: 1.7 AA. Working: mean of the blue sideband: 3.07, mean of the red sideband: 3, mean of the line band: 2.88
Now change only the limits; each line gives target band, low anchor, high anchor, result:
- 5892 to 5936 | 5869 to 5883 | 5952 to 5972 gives 2.3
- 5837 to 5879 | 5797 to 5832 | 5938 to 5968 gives 1.6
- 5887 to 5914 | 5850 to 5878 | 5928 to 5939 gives 3.5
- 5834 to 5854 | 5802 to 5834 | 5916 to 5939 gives 0.3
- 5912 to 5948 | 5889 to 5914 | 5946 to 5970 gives -1.8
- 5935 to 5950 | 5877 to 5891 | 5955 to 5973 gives -1.1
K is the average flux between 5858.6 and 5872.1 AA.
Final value 3.13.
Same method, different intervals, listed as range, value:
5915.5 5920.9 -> 2.56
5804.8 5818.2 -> 3.15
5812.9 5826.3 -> 3.28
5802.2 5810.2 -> 3.14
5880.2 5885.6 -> 2.91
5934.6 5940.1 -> 3.35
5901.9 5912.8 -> 2.93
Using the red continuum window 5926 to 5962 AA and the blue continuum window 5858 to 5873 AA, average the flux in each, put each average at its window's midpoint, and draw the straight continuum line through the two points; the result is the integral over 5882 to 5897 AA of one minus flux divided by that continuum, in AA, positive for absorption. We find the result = 2.6 AA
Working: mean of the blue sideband 3.14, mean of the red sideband 3.14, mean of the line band 2.59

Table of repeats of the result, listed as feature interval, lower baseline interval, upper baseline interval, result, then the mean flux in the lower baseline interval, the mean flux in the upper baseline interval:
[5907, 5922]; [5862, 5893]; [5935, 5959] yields 0.63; 2.93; 3.16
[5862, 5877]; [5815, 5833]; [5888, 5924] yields -0.25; 3.38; 2.78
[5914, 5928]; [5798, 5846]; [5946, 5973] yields 0.94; 3.27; 3.1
